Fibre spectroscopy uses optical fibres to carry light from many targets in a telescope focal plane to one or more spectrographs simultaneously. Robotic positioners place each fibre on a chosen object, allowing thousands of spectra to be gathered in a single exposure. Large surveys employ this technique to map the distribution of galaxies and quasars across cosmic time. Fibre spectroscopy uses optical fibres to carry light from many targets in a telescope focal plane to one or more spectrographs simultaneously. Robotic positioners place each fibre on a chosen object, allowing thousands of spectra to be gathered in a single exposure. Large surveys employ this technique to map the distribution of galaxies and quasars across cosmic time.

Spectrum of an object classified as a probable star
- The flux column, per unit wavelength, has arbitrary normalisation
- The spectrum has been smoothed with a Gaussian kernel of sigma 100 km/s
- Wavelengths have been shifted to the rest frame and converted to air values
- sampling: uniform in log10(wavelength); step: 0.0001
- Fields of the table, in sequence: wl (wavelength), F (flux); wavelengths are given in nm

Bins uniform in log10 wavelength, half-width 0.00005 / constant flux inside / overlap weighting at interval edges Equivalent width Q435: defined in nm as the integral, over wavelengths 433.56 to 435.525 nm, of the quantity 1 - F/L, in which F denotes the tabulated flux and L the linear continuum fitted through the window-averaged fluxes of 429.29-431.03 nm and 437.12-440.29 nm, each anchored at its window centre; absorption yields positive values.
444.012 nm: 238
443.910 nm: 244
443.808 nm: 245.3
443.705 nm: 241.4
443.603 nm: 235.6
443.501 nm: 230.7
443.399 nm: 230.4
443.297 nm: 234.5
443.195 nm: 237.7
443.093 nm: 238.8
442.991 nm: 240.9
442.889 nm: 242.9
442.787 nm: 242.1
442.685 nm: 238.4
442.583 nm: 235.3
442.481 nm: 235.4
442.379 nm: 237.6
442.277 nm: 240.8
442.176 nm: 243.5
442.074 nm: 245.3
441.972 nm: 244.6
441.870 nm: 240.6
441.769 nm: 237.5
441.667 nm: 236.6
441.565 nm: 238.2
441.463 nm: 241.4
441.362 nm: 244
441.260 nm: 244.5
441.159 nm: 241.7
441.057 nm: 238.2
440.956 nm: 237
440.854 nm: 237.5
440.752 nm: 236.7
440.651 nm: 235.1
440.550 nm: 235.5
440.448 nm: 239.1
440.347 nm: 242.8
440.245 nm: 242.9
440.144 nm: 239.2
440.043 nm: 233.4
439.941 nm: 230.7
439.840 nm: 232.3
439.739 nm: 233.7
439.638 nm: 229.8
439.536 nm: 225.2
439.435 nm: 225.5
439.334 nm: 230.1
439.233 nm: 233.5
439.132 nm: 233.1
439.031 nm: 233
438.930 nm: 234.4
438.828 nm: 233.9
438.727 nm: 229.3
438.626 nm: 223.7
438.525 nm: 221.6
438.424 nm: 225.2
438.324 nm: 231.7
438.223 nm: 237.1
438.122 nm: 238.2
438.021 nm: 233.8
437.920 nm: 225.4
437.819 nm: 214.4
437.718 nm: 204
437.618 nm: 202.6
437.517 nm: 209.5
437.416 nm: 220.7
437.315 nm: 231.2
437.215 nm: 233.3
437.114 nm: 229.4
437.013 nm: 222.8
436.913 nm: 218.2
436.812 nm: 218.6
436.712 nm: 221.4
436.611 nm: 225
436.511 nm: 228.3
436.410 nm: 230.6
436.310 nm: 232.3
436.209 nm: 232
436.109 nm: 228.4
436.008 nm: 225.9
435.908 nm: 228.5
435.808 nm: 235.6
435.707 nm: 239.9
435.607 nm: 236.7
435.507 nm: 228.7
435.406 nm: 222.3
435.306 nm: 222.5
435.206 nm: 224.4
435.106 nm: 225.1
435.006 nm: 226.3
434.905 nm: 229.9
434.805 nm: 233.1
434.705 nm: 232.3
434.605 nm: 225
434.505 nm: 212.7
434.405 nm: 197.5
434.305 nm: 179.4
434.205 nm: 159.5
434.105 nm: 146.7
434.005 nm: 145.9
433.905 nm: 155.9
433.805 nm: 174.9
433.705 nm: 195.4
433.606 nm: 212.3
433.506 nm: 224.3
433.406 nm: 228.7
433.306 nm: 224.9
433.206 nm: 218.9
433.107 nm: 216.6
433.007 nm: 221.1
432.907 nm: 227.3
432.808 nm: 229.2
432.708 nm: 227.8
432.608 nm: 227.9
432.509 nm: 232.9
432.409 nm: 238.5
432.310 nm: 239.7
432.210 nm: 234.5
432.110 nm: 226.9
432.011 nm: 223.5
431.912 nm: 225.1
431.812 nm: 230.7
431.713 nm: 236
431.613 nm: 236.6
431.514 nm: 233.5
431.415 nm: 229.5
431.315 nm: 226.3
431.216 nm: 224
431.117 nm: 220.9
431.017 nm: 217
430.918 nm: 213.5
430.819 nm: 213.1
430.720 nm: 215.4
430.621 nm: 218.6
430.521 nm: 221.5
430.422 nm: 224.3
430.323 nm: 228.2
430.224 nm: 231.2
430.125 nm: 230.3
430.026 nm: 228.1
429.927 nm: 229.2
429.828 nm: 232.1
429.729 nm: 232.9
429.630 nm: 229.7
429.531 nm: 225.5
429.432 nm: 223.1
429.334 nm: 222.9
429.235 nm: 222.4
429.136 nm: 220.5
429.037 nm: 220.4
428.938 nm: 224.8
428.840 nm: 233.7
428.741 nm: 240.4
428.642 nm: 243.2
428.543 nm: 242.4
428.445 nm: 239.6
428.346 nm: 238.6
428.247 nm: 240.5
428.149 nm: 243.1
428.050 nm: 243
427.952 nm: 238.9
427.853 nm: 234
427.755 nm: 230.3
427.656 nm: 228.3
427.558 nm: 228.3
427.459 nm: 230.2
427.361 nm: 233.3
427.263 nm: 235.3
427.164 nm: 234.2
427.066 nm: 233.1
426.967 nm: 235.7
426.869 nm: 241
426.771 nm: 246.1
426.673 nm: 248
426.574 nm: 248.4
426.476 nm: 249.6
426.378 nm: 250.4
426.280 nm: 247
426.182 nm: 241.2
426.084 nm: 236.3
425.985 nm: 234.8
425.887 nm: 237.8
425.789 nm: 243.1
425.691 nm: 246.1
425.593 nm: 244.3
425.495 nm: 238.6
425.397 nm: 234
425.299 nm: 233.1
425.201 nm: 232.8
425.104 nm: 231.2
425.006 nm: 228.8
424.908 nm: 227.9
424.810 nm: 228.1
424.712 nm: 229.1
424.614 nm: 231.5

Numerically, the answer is 0.21 nm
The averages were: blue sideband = 225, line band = 202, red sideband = 228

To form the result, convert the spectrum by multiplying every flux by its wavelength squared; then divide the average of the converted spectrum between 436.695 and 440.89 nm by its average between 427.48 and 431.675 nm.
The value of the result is 1.04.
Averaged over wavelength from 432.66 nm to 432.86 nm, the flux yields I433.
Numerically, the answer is 229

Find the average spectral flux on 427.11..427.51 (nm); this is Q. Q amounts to 233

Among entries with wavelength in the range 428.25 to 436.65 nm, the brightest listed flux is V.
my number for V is 243.2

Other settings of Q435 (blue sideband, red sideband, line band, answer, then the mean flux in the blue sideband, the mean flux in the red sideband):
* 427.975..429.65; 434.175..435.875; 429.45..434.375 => 0.20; 233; 220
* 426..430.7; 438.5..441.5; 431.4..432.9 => 0.02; 234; 235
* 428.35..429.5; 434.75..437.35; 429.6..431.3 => 0.04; 231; 228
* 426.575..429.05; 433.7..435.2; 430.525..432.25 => -0.08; 237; 197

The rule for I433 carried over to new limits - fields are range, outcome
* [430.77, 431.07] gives 214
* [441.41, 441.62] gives 240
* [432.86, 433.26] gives 221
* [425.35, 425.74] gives 241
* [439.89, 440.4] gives 238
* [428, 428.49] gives 241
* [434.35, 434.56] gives 205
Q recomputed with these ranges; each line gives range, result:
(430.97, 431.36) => 222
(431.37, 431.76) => 234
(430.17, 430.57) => 227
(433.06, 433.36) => 220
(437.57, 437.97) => 212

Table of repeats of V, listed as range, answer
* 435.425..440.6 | 242.9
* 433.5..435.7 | 236.7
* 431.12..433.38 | 239.7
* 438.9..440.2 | 239.2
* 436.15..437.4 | 233.3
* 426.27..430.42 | 250.4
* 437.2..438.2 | 238.2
